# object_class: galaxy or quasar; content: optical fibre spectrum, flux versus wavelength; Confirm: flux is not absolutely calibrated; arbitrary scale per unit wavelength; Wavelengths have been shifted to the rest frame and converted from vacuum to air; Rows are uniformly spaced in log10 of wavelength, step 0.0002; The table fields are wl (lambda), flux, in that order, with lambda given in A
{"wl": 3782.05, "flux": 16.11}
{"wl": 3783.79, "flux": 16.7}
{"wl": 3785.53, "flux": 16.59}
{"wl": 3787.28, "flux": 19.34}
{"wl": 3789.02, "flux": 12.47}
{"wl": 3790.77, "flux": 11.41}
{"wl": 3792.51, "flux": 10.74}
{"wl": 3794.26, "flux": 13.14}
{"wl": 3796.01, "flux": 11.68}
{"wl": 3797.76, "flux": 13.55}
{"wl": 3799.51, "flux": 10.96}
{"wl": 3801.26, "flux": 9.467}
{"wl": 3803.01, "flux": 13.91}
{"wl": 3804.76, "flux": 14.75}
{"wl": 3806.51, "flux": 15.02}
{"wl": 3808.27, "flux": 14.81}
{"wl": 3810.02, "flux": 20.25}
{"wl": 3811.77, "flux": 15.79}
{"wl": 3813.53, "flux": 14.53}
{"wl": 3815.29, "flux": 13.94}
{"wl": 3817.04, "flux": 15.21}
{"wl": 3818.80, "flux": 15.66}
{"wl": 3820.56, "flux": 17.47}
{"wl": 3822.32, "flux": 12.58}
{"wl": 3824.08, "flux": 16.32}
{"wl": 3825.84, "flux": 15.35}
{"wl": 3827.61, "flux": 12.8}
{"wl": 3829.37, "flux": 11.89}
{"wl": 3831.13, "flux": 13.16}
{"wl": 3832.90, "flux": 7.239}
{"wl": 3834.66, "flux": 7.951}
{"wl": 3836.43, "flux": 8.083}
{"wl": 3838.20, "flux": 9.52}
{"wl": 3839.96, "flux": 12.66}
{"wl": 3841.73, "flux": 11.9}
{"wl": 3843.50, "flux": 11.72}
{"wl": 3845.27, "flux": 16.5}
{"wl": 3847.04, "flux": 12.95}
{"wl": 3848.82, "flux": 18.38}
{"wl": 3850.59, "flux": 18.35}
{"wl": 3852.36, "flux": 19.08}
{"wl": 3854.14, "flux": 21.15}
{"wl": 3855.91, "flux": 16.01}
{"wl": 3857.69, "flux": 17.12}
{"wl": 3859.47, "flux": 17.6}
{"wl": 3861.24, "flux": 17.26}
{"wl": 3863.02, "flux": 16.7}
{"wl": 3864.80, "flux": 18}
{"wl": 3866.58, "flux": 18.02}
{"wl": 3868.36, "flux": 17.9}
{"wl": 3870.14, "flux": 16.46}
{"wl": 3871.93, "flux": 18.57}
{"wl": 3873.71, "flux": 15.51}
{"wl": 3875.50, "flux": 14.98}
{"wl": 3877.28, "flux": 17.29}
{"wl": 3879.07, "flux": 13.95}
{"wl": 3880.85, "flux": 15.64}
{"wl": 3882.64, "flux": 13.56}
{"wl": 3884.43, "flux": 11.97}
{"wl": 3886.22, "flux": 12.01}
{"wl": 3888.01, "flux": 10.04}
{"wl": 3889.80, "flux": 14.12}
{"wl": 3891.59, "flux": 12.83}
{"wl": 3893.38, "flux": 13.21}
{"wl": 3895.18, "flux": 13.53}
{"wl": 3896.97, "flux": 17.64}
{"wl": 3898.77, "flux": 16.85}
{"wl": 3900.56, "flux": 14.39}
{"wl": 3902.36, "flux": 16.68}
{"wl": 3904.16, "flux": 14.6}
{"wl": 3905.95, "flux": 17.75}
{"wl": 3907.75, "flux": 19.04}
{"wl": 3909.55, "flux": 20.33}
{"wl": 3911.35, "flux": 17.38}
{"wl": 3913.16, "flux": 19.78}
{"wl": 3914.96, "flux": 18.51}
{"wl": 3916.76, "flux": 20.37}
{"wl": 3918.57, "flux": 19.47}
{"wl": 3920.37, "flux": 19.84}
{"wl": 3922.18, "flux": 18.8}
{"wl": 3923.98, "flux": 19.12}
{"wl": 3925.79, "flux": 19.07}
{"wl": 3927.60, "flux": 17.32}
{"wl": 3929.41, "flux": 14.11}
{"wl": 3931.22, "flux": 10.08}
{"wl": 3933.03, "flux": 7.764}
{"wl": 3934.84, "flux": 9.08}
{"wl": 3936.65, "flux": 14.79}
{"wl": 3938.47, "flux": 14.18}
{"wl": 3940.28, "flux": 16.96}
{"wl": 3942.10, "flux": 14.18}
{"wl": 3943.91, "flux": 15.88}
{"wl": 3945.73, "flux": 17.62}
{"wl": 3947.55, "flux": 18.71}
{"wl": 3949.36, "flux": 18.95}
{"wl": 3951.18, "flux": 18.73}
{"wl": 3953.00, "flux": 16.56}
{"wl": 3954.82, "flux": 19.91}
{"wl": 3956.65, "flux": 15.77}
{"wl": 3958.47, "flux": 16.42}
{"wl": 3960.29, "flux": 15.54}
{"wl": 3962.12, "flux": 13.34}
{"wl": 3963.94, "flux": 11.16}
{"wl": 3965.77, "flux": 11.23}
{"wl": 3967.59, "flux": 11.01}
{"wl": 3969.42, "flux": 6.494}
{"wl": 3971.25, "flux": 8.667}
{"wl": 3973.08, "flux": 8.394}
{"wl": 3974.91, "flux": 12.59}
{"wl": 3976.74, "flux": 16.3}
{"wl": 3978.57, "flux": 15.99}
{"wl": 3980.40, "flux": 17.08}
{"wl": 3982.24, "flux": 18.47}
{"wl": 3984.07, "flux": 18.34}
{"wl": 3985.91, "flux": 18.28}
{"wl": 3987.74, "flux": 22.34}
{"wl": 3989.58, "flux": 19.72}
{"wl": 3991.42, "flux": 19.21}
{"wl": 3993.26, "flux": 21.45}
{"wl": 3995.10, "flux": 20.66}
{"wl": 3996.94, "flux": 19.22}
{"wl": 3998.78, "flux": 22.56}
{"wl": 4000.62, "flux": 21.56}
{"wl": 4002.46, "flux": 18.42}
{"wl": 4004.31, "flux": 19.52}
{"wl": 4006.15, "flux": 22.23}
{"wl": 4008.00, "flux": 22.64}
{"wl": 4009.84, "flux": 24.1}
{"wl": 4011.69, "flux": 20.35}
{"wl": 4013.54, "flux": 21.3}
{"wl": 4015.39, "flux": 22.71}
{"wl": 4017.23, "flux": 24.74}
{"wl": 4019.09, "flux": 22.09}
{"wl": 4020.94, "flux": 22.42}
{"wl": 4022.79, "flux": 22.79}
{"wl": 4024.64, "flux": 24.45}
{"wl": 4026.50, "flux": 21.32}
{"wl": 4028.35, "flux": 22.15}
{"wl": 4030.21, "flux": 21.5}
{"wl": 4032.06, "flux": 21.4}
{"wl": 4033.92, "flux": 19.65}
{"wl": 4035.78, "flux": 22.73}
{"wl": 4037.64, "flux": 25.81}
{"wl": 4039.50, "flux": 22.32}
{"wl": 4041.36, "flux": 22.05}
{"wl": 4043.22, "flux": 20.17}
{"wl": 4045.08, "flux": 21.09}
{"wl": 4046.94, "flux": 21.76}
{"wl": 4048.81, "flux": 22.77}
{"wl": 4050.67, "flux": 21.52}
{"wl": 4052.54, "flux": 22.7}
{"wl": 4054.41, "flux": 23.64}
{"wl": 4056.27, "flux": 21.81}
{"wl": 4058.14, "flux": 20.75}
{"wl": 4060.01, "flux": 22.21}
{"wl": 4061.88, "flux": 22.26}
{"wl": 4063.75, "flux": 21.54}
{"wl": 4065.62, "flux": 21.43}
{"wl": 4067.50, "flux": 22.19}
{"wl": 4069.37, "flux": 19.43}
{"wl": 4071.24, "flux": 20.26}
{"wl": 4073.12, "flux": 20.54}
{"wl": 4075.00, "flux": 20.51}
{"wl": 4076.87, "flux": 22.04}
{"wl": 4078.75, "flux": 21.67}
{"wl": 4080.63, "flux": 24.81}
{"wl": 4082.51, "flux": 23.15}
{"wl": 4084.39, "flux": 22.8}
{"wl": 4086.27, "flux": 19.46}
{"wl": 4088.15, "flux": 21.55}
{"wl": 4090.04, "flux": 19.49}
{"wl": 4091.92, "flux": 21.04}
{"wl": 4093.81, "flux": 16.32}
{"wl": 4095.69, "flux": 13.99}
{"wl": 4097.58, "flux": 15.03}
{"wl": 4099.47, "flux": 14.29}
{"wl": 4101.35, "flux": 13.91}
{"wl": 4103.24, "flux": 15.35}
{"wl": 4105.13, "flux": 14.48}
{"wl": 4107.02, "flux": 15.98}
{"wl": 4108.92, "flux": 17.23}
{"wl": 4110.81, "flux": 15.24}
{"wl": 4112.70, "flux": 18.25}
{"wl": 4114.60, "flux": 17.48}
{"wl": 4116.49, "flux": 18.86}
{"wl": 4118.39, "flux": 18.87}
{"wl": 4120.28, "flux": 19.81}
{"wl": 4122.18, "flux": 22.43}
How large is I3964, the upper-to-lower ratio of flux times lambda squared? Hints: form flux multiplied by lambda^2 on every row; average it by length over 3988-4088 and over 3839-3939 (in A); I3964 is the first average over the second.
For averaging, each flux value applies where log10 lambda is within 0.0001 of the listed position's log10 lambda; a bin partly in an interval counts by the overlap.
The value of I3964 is 1.47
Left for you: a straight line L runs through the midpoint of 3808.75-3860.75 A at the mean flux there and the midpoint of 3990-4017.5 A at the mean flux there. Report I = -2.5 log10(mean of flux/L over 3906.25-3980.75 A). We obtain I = 0.20 mag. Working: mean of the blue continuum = 14.6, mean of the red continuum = 21.3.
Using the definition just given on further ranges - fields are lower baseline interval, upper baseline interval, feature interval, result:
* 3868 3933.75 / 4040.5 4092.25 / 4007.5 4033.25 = -0.12 mag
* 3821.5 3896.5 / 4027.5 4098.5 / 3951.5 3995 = 0.18 mag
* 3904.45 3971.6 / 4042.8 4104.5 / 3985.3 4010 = -0.17 mag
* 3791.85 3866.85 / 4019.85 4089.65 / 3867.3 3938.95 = 0.07 mag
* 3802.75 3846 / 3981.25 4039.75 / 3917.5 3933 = 0.07 mag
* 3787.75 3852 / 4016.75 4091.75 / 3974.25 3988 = 0.12 mag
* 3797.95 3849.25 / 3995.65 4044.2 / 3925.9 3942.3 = 0.33 mag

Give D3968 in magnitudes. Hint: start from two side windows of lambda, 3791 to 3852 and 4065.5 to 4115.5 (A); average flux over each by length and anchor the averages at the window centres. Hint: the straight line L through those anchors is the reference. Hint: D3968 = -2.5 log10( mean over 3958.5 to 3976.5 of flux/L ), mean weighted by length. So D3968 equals 0.39 mag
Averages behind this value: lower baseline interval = 13.5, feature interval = 11.4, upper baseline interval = 18.8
